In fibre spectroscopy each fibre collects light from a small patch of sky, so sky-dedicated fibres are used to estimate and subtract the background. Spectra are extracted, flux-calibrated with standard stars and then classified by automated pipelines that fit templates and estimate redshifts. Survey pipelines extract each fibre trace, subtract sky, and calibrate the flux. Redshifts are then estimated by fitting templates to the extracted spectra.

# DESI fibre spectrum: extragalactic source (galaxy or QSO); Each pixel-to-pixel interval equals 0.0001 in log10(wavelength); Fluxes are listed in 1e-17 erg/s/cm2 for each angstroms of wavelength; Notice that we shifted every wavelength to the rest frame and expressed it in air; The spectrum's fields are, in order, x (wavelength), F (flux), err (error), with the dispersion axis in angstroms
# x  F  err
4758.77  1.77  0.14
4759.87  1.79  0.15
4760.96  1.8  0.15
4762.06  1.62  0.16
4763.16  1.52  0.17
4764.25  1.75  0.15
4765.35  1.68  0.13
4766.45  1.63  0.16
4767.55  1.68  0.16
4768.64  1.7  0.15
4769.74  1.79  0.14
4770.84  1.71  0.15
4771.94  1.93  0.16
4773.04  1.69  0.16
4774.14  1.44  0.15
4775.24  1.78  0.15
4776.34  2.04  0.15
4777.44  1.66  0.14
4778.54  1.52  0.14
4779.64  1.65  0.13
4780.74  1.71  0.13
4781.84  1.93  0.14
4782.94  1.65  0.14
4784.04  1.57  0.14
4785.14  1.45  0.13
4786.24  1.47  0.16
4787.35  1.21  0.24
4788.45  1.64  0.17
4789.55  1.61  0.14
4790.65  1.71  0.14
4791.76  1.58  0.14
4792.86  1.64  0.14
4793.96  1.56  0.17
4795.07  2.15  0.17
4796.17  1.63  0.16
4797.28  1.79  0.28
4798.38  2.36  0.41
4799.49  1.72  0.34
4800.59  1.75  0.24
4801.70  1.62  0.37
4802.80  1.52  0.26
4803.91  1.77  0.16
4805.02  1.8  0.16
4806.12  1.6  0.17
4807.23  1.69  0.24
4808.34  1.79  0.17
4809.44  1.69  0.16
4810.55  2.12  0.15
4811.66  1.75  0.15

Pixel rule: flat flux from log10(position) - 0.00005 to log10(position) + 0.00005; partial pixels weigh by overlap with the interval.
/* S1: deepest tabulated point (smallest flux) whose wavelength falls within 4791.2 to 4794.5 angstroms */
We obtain 1.56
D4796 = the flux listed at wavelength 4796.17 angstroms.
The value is 1.63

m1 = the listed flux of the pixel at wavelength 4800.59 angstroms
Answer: 1.75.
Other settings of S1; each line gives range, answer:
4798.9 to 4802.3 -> 1.62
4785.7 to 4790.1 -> 1.21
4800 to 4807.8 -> 1.52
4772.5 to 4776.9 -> 1.44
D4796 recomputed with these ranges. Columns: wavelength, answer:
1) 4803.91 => 1.77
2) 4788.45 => 1.64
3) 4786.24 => 1.47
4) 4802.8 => 1.52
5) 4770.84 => 1.71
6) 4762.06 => 1.62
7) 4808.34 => 1.79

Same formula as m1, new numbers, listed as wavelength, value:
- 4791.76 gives 1.58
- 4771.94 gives 1.93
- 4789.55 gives 1.61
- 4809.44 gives 1.69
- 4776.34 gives 2.04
